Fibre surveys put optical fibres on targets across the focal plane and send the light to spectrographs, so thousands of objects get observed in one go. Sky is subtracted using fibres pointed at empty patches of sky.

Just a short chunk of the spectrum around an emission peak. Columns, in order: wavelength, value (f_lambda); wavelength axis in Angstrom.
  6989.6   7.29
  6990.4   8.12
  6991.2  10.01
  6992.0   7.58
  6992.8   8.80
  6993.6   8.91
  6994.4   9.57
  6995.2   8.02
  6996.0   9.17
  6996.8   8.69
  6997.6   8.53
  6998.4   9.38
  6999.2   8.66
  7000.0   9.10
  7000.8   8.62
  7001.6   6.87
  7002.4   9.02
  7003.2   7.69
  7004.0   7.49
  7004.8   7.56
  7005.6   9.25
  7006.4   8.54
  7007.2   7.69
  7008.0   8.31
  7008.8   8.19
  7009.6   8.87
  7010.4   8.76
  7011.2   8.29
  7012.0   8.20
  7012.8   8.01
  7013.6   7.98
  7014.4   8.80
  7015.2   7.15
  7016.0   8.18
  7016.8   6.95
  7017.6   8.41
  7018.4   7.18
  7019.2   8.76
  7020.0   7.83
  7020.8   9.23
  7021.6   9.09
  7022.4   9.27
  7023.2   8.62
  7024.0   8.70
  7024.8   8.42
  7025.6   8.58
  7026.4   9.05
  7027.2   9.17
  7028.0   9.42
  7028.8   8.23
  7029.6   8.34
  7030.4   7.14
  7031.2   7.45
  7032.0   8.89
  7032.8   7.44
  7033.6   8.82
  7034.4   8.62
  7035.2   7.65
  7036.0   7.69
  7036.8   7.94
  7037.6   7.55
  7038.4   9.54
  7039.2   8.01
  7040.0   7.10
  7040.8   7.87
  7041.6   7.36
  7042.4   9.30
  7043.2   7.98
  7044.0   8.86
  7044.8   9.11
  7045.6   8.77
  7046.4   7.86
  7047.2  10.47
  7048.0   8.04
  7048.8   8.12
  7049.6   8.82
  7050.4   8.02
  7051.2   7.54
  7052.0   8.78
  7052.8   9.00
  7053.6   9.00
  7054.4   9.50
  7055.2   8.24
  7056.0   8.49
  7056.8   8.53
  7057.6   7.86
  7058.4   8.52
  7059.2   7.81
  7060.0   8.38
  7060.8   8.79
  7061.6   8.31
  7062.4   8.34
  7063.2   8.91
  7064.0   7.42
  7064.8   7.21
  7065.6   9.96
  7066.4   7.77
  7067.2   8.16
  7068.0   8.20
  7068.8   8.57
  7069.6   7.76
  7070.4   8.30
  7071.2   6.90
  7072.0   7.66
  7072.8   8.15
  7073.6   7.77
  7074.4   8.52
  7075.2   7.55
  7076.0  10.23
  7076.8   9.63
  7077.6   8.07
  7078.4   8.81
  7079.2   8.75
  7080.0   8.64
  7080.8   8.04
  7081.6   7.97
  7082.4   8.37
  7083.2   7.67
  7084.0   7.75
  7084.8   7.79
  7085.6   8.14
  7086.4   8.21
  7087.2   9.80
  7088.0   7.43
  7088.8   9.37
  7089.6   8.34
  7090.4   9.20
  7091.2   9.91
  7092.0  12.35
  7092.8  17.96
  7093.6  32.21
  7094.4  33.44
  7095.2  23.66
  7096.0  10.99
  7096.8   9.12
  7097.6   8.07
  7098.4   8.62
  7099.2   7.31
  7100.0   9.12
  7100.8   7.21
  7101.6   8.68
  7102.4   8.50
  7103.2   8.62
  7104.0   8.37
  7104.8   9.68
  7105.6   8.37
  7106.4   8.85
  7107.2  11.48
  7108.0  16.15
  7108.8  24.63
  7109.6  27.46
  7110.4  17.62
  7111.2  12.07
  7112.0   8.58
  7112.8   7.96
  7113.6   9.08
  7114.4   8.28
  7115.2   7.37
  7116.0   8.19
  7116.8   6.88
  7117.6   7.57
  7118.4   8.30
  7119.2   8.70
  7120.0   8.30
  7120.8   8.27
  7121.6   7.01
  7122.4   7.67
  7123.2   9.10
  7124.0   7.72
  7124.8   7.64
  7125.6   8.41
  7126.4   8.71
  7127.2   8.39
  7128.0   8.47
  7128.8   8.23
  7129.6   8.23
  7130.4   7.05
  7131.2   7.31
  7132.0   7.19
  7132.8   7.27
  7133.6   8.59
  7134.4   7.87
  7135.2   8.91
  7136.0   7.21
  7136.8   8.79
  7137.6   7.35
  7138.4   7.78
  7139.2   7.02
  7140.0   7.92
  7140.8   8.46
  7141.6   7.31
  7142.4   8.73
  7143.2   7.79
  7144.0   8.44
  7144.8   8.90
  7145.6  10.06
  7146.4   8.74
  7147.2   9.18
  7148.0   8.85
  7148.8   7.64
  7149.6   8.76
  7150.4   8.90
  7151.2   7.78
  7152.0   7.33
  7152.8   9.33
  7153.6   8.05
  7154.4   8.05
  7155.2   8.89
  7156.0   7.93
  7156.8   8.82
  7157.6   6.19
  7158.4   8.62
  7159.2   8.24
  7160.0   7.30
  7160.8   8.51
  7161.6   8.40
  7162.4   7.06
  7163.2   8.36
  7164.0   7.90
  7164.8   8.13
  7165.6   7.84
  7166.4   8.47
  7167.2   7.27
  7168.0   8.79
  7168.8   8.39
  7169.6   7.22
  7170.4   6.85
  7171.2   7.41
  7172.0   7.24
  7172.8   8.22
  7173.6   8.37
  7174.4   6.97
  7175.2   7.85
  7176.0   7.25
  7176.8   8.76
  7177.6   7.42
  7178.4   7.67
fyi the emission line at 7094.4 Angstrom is [S II]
